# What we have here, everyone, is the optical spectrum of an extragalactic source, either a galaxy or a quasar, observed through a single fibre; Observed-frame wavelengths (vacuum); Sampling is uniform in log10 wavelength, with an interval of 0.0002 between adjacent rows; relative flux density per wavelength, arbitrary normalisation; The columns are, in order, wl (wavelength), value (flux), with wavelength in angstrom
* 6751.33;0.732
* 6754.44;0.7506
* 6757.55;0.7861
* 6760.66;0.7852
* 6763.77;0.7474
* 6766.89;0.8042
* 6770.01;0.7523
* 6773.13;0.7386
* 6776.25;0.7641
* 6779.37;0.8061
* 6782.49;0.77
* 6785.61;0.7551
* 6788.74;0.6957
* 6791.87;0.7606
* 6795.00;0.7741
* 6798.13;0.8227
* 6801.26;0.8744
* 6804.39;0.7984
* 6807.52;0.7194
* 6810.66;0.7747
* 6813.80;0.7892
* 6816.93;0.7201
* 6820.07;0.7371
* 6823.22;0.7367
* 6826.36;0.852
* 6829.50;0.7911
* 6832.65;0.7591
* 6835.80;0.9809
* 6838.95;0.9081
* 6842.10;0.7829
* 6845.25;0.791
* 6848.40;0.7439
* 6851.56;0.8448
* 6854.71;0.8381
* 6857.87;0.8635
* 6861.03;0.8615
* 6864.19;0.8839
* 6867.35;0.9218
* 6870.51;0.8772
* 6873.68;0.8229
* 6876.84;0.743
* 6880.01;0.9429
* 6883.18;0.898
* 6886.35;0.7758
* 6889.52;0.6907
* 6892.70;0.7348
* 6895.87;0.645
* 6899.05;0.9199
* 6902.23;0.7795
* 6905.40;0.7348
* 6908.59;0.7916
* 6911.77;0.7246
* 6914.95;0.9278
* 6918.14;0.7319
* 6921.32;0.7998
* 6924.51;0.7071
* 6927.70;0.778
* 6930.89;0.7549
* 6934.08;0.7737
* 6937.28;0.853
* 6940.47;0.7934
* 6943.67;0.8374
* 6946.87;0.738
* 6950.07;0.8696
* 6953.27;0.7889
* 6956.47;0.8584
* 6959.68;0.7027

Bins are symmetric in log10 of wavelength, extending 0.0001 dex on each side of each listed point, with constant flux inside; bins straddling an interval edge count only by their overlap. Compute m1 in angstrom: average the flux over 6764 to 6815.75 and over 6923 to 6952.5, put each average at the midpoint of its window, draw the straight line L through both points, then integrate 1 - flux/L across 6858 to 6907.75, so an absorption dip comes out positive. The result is -2.1 angstrom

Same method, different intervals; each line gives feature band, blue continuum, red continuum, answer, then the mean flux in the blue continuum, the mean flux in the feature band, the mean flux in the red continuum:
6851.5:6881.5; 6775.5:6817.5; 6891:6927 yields -3.4 angstrom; 0.775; 0.861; 0.772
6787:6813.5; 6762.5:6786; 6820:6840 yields 0.6 angstrom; 0.768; 0.778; 0.828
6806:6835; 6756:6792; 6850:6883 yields 1.5 angstrom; 0.764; 0.77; 0.862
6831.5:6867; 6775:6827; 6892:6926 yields -3.3 angstrom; 0.772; 0.845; 0.774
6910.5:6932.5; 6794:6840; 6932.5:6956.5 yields 0.9 angstrom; 0.802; 0.776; 0.811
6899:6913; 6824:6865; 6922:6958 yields 0.6 angstrom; 0.836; 0.777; 0.796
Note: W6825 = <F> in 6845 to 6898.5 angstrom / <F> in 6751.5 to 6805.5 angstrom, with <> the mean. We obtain 1.06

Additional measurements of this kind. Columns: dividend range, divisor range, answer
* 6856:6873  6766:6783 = 1.14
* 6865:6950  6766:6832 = 1.03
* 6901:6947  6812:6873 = 0.95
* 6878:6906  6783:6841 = 1.00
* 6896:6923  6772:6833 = 1.03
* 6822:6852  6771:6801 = 1.06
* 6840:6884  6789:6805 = 1.06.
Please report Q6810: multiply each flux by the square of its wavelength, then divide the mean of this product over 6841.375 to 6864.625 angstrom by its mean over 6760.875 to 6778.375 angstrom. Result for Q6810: 1.11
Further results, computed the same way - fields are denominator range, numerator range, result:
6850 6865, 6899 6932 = 0.93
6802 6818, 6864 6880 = 1.14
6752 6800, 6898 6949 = 1.07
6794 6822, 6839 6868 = 1.09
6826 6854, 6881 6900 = 0.95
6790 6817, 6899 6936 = 1.03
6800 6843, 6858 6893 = 1.06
